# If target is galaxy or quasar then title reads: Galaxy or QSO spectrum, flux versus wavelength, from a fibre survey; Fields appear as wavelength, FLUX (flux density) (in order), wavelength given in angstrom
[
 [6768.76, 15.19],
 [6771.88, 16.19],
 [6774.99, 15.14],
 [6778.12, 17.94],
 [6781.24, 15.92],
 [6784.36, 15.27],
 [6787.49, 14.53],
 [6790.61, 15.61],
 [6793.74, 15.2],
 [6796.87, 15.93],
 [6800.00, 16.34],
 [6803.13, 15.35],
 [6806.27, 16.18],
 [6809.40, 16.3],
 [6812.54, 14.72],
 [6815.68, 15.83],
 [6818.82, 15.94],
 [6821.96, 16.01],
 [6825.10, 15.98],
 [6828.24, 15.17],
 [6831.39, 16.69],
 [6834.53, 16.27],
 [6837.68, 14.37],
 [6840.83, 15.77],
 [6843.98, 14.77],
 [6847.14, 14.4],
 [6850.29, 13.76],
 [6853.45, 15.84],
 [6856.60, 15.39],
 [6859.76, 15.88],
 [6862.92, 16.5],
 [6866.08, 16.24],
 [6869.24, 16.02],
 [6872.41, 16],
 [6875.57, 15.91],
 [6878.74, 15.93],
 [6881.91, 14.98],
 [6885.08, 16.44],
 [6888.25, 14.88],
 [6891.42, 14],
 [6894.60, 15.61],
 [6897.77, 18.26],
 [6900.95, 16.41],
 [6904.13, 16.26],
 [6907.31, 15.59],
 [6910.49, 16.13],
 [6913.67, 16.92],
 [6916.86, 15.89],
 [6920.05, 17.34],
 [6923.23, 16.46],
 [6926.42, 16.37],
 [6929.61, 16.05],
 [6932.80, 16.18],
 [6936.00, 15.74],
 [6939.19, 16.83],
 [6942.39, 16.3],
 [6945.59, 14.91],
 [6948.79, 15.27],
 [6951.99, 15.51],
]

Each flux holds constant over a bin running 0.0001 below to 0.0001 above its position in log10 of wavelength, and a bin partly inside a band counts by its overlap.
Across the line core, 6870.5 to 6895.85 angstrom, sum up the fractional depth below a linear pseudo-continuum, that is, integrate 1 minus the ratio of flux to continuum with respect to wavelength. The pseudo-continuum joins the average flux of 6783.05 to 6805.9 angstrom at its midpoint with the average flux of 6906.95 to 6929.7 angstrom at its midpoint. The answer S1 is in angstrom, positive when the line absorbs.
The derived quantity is 1.1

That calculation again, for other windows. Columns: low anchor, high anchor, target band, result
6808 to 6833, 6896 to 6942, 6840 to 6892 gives 2.1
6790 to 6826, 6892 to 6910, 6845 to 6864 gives 0.9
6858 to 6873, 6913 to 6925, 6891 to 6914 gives 0.4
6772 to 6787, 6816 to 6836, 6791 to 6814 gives 0.4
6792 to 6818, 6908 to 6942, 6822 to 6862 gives 1.3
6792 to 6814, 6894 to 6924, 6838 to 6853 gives 1.2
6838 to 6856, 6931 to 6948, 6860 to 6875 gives -1.0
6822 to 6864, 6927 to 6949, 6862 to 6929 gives -1.6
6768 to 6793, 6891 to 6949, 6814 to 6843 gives 0.2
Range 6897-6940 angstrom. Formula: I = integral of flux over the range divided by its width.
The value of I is 16.4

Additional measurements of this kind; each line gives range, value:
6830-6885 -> 15.6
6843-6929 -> 15.9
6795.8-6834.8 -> 15.9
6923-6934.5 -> 16.2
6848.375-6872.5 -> 15.7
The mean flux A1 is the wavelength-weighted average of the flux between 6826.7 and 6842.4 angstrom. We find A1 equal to 15.7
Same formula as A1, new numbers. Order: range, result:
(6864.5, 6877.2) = 16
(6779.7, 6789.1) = 15.2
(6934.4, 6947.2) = 15.9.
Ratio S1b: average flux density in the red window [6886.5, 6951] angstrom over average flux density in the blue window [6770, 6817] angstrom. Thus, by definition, 1.02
